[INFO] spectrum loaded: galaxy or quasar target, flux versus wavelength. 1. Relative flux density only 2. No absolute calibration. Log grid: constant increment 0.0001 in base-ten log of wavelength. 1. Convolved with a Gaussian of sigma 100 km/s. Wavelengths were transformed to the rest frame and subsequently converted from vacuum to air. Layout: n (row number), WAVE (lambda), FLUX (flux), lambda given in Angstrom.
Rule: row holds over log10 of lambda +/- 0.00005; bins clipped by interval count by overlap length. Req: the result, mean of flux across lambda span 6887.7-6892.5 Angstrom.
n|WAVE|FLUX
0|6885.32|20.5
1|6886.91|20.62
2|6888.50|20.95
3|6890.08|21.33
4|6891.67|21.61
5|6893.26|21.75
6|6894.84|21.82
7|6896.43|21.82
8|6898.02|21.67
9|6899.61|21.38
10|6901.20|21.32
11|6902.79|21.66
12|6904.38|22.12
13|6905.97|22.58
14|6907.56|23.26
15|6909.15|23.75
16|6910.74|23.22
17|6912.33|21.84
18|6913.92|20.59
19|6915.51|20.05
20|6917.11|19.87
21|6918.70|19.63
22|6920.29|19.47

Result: 21.3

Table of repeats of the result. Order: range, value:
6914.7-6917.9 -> 19.9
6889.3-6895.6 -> 21.6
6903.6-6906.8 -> 22.4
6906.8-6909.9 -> 23.5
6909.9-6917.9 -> 21.1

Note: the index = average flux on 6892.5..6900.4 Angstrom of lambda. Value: 21.7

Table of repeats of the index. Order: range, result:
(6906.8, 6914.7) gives 22.5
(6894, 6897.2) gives 21.9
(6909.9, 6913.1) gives 22.6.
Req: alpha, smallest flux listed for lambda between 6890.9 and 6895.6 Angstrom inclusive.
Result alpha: 21.61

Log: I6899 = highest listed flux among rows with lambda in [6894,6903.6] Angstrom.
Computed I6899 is 21.82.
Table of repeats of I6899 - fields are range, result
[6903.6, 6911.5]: 23.75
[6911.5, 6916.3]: 21.84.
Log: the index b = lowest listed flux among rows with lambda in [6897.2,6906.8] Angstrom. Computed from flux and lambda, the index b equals 21.32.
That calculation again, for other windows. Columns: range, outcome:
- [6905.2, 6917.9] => 19.87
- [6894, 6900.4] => 21.38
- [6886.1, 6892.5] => 20.62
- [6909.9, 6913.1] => 21.84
